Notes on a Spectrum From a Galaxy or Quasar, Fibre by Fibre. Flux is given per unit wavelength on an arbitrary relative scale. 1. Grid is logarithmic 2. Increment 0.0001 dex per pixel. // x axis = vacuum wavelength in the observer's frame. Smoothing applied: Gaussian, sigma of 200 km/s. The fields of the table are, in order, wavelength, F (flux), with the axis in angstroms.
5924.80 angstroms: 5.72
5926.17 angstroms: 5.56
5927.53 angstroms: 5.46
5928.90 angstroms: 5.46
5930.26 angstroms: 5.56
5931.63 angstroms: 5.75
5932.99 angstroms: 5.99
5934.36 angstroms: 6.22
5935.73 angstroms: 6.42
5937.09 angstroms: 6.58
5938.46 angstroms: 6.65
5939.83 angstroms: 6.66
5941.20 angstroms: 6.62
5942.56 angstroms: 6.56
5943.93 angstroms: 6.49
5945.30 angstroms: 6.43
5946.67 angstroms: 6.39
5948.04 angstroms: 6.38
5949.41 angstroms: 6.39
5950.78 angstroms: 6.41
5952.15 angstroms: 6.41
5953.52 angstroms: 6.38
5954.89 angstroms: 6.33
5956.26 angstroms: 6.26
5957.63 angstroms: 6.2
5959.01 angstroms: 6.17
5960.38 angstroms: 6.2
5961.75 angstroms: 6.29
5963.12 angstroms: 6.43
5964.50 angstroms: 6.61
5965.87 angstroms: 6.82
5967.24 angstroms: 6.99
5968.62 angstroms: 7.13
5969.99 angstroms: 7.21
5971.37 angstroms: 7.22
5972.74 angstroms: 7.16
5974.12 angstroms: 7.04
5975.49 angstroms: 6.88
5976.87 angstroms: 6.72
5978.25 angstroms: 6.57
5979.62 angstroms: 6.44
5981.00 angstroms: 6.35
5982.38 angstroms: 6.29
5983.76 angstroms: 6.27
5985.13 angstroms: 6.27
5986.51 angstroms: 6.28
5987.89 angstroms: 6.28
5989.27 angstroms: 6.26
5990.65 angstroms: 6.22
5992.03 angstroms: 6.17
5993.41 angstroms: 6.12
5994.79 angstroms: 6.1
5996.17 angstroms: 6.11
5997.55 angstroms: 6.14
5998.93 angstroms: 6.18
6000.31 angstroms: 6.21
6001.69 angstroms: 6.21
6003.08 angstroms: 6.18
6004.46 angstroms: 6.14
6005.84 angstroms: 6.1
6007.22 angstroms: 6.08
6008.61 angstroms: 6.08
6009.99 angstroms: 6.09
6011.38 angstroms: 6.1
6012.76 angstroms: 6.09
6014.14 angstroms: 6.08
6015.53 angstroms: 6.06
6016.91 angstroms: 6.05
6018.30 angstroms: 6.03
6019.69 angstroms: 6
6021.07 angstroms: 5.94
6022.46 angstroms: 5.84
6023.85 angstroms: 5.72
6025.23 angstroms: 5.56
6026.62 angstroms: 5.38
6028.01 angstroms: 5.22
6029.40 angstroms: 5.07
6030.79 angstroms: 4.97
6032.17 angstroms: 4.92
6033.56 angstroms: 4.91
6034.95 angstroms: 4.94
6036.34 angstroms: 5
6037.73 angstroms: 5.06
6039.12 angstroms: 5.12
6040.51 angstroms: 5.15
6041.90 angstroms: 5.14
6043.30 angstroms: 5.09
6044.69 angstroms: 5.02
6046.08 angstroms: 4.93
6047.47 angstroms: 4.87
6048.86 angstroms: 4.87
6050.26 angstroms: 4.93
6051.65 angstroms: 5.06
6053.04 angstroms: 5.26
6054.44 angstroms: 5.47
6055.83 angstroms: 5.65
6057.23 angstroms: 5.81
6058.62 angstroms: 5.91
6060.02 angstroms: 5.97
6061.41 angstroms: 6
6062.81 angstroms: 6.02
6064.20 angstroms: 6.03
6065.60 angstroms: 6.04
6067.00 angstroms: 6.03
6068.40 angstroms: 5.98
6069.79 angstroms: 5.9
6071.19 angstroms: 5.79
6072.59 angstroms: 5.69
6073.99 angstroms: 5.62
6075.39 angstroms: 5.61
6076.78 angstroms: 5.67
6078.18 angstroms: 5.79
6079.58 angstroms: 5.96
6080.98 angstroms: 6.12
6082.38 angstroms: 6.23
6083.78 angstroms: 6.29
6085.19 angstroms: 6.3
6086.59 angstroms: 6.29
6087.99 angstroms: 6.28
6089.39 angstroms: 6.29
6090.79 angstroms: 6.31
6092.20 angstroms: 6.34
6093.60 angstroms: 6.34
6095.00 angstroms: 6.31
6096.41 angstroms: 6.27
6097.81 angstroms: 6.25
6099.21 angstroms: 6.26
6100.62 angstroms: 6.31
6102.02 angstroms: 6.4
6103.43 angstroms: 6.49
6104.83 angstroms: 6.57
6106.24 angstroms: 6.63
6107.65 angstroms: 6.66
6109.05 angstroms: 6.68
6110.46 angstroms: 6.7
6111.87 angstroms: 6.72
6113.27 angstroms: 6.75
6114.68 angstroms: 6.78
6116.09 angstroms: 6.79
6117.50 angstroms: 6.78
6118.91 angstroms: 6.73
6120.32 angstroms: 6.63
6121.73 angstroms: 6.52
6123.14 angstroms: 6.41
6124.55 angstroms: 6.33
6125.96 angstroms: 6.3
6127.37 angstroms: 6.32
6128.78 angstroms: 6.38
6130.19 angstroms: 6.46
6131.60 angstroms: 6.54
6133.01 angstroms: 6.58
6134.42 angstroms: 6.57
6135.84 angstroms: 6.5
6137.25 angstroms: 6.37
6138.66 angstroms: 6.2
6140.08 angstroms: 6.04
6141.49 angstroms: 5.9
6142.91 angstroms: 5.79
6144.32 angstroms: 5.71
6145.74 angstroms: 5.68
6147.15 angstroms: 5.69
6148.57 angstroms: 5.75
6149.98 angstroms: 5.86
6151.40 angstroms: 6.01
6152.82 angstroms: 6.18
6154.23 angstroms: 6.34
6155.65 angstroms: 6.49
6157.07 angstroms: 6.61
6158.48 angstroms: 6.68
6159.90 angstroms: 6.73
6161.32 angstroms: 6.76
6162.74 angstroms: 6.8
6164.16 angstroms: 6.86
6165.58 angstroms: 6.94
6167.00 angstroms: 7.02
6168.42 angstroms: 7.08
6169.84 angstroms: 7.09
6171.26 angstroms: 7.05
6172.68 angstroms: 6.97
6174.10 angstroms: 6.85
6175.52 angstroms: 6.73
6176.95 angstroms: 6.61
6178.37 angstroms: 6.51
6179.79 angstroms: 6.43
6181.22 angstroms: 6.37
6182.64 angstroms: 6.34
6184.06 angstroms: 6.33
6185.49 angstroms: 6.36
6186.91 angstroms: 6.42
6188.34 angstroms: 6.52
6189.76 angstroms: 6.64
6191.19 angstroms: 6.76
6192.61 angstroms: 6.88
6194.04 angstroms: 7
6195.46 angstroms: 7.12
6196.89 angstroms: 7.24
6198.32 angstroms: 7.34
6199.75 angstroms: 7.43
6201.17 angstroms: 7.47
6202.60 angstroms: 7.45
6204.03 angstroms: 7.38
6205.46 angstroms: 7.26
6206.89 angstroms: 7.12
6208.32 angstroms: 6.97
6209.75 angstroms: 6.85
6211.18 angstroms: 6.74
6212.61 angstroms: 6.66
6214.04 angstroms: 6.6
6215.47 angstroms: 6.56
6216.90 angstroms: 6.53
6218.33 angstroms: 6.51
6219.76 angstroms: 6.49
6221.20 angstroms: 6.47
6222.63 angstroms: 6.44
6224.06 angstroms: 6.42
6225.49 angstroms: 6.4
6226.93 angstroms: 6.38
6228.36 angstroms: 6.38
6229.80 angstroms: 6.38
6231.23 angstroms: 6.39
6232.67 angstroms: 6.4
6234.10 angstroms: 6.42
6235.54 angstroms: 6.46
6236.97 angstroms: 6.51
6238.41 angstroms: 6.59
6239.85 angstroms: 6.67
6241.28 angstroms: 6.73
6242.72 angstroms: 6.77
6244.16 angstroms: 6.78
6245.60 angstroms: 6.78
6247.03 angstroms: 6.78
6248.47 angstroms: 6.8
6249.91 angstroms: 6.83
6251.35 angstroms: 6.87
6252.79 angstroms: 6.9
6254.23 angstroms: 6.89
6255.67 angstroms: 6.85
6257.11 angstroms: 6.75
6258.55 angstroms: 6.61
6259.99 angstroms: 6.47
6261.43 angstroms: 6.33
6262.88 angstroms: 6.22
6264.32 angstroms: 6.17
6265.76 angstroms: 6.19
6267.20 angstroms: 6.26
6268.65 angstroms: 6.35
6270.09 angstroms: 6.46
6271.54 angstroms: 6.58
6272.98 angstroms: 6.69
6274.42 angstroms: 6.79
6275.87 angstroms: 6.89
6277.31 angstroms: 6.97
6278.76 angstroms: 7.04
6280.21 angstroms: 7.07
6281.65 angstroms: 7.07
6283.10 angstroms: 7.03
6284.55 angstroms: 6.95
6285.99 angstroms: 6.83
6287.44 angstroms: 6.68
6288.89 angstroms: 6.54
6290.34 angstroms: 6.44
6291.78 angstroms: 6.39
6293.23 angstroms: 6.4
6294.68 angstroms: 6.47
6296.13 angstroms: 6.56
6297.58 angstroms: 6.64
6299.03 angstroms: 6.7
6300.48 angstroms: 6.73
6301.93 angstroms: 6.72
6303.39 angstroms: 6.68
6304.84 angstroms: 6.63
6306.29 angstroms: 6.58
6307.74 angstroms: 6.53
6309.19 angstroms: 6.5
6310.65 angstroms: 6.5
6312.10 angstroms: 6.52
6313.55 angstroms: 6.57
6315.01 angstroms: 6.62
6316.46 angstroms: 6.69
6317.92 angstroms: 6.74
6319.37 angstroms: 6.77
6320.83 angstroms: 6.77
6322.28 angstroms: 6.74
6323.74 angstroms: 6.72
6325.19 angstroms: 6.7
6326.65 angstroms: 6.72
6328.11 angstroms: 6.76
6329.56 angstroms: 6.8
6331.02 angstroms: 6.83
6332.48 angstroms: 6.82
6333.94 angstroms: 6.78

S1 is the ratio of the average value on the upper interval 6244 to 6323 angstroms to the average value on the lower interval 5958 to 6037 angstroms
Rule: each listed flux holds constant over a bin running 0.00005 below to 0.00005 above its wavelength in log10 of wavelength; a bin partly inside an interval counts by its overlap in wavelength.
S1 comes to 1.09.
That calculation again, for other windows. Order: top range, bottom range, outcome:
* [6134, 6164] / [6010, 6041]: 1.13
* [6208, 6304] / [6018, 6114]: 1.14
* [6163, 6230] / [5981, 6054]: 1.19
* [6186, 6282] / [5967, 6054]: 1.14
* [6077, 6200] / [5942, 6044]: 1.06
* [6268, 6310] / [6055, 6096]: 1.11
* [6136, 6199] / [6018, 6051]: 1.25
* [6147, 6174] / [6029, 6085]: 1.20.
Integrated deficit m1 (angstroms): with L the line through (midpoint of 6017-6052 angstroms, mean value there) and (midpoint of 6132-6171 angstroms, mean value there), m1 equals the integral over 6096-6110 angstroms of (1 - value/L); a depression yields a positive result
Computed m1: -1.3 angstroms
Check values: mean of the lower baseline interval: 5.24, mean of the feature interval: 6.46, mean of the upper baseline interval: 6.39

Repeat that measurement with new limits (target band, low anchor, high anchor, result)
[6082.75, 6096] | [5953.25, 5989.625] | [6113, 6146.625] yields 0.2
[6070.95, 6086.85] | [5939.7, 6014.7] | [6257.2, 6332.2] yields 1.3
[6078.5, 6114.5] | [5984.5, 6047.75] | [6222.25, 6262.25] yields -2.1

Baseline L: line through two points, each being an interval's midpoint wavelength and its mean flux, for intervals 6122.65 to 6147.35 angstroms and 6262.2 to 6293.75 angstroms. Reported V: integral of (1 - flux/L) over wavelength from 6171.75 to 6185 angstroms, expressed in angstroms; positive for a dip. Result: -0.48 angstroms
